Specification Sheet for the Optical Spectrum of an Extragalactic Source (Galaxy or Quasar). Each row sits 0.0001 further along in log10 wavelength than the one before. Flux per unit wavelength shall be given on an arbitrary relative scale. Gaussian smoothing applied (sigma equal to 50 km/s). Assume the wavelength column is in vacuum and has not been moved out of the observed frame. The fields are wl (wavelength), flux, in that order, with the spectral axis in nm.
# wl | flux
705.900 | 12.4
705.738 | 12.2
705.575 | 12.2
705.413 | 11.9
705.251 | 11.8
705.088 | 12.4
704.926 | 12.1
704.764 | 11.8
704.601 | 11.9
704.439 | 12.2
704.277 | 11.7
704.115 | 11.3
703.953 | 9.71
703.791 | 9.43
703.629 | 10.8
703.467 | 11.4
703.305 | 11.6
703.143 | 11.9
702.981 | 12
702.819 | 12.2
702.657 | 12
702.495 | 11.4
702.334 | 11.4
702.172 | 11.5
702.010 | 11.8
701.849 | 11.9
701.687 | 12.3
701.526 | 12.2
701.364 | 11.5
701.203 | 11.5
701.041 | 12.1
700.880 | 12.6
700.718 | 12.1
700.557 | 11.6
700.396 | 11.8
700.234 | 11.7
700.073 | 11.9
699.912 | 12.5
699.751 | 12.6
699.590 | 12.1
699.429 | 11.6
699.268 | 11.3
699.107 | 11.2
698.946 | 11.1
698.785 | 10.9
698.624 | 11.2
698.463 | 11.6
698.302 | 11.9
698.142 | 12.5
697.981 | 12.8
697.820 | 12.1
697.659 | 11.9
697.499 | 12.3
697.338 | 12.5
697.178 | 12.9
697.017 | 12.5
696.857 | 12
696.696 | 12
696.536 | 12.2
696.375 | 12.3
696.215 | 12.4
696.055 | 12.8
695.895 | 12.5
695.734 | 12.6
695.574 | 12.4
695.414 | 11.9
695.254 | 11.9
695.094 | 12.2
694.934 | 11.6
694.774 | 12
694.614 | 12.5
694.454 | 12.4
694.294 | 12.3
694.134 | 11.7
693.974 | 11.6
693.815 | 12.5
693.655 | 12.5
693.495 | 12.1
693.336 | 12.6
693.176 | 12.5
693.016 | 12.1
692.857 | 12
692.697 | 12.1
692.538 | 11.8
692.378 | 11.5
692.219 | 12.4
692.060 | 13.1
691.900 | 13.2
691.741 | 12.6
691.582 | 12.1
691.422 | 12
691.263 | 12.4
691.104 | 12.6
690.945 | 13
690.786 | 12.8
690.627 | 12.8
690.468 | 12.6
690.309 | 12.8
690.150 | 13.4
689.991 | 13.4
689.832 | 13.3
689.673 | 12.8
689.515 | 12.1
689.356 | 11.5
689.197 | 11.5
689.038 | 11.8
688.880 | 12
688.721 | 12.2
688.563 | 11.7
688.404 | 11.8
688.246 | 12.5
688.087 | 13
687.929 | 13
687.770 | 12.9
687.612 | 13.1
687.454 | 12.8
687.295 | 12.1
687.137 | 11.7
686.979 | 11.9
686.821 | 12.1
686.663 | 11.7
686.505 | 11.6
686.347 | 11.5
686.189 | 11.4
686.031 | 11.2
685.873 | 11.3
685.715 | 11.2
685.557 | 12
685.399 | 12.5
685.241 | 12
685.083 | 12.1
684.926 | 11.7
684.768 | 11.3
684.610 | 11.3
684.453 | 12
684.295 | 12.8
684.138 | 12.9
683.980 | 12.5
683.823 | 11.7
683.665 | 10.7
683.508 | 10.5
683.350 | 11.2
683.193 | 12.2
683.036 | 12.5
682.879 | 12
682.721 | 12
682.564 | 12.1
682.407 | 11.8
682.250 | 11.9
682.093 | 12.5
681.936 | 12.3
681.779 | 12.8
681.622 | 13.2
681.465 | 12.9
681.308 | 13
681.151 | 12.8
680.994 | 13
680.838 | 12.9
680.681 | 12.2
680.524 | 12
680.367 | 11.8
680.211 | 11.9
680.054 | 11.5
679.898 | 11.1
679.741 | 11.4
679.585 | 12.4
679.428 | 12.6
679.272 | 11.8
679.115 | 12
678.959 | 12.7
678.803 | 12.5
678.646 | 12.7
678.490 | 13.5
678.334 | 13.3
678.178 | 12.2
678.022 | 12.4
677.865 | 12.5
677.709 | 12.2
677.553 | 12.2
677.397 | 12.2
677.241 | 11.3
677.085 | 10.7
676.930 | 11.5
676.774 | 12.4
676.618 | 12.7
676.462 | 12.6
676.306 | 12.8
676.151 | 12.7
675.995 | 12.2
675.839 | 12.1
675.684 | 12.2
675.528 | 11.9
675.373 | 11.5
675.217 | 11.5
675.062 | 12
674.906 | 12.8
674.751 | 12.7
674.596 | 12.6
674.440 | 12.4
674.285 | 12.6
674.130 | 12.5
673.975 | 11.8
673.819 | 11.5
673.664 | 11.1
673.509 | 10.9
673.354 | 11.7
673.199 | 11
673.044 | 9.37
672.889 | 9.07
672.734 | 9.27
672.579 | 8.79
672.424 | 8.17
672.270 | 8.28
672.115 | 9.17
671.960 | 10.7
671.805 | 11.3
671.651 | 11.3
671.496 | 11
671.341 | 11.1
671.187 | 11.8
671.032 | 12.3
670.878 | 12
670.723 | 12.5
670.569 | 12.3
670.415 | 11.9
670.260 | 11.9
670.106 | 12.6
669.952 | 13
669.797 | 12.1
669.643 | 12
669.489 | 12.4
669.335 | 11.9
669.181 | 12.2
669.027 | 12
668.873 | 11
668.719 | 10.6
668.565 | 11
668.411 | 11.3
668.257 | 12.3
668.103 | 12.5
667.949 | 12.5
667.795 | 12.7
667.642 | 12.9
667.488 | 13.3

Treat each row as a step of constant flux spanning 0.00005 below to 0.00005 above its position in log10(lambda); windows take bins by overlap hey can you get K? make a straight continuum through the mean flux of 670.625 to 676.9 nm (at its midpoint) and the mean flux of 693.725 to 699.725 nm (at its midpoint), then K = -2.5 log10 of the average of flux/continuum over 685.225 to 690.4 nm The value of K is -0.03 mag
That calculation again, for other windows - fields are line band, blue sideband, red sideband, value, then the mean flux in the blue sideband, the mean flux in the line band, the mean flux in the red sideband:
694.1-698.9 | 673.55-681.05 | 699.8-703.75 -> -0.025 mag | 12.2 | 12.2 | 11.8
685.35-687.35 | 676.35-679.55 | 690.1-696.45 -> 0.058 mag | 12.3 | 11.7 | 12.4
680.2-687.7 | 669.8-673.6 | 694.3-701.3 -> -0.056 mag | 10.9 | 12.1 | 12.1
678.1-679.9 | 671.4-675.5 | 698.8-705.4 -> -0.119 mag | 11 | 12.4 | 11.7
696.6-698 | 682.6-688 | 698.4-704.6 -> -0.055 mag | 11.9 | 12.3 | 11.6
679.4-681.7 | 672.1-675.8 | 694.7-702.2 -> -0.089 mag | 11.1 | 12.3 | 12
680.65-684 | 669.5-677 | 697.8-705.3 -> -0.056 mag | 11.5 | 12.2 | 11.7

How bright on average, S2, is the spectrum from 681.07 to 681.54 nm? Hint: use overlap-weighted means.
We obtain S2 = 12.9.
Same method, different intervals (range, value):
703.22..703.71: 11.3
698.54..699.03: 11.1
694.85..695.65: 12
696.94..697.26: 12.7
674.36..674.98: 12.6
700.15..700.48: 11.7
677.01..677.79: 11.7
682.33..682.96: 12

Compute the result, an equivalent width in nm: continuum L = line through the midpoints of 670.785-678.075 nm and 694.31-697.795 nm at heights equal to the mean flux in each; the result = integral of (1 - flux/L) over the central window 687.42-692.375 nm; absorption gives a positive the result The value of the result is -0.20 nm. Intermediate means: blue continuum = 11.5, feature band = 12.5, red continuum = 12.3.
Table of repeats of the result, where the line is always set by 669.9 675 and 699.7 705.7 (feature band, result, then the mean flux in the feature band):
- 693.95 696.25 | -0.11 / 12.2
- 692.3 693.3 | -0.04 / 12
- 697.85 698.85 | -0.01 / 11.8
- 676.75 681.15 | -0.32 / 12.2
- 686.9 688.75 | -0.14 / 12.4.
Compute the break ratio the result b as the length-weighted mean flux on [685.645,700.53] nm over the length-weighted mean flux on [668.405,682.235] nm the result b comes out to 1.03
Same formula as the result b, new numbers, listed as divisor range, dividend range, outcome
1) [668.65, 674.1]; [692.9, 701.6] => 1.08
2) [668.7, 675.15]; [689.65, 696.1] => 1.09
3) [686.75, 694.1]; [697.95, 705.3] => 0.94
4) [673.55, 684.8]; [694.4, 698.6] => 1.01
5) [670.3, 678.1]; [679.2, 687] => 1.04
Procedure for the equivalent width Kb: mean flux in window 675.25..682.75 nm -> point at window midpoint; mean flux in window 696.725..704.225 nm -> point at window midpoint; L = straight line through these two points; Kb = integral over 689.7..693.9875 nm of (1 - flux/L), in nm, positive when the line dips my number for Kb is -0.20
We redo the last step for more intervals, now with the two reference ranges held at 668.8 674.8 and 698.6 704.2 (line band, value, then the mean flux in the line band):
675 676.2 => -0.07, 12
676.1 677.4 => -0.08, 12.1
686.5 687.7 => -0.07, 12.2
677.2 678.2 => -0.07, 12.2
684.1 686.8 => -0.08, 11.8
